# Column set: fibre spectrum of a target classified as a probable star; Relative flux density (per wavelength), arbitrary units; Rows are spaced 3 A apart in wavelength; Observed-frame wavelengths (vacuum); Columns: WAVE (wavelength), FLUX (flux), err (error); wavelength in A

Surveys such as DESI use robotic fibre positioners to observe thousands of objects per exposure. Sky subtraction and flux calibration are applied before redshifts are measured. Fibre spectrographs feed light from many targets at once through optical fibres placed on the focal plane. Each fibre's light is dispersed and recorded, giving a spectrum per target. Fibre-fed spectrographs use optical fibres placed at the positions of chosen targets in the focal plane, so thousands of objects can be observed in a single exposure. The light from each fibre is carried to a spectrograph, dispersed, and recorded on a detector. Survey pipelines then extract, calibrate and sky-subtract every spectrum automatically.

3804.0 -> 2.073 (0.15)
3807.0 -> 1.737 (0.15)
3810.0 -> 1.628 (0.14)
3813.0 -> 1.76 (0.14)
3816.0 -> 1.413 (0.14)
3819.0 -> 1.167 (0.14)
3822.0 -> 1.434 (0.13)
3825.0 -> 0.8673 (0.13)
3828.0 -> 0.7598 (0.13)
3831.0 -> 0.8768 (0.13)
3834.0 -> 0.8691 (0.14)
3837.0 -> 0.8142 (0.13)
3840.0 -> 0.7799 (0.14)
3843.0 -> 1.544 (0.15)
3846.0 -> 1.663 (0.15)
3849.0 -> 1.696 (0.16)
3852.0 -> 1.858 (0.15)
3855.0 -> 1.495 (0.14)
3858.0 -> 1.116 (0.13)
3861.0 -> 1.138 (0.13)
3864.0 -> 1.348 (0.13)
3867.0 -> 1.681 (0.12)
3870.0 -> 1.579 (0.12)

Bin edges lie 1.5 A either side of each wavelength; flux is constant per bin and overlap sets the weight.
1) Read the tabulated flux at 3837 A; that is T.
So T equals 0.8142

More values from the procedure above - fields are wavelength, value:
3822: 1.434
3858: 1.116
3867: 1.681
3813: 1.76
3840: 0.7799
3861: 1.138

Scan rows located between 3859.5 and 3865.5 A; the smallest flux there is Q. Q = 1.138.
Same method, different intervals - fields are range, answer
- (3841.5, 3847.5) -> 1.544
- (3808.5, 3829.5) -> 0.7598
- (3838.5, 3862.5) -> 0.7799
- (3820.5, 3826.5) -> 0.8673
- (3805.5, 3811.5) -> 1.628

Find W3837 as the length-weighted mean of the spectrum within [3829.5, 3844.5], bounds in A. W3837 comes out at 0.977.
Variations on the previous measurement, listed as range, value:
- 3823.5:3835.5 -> 0.843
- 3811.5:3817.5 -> 1.59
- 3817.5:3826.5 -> 1.16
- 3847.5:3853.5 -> 1.78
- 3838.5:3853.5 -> 1.51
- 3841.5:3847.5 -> 1.6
